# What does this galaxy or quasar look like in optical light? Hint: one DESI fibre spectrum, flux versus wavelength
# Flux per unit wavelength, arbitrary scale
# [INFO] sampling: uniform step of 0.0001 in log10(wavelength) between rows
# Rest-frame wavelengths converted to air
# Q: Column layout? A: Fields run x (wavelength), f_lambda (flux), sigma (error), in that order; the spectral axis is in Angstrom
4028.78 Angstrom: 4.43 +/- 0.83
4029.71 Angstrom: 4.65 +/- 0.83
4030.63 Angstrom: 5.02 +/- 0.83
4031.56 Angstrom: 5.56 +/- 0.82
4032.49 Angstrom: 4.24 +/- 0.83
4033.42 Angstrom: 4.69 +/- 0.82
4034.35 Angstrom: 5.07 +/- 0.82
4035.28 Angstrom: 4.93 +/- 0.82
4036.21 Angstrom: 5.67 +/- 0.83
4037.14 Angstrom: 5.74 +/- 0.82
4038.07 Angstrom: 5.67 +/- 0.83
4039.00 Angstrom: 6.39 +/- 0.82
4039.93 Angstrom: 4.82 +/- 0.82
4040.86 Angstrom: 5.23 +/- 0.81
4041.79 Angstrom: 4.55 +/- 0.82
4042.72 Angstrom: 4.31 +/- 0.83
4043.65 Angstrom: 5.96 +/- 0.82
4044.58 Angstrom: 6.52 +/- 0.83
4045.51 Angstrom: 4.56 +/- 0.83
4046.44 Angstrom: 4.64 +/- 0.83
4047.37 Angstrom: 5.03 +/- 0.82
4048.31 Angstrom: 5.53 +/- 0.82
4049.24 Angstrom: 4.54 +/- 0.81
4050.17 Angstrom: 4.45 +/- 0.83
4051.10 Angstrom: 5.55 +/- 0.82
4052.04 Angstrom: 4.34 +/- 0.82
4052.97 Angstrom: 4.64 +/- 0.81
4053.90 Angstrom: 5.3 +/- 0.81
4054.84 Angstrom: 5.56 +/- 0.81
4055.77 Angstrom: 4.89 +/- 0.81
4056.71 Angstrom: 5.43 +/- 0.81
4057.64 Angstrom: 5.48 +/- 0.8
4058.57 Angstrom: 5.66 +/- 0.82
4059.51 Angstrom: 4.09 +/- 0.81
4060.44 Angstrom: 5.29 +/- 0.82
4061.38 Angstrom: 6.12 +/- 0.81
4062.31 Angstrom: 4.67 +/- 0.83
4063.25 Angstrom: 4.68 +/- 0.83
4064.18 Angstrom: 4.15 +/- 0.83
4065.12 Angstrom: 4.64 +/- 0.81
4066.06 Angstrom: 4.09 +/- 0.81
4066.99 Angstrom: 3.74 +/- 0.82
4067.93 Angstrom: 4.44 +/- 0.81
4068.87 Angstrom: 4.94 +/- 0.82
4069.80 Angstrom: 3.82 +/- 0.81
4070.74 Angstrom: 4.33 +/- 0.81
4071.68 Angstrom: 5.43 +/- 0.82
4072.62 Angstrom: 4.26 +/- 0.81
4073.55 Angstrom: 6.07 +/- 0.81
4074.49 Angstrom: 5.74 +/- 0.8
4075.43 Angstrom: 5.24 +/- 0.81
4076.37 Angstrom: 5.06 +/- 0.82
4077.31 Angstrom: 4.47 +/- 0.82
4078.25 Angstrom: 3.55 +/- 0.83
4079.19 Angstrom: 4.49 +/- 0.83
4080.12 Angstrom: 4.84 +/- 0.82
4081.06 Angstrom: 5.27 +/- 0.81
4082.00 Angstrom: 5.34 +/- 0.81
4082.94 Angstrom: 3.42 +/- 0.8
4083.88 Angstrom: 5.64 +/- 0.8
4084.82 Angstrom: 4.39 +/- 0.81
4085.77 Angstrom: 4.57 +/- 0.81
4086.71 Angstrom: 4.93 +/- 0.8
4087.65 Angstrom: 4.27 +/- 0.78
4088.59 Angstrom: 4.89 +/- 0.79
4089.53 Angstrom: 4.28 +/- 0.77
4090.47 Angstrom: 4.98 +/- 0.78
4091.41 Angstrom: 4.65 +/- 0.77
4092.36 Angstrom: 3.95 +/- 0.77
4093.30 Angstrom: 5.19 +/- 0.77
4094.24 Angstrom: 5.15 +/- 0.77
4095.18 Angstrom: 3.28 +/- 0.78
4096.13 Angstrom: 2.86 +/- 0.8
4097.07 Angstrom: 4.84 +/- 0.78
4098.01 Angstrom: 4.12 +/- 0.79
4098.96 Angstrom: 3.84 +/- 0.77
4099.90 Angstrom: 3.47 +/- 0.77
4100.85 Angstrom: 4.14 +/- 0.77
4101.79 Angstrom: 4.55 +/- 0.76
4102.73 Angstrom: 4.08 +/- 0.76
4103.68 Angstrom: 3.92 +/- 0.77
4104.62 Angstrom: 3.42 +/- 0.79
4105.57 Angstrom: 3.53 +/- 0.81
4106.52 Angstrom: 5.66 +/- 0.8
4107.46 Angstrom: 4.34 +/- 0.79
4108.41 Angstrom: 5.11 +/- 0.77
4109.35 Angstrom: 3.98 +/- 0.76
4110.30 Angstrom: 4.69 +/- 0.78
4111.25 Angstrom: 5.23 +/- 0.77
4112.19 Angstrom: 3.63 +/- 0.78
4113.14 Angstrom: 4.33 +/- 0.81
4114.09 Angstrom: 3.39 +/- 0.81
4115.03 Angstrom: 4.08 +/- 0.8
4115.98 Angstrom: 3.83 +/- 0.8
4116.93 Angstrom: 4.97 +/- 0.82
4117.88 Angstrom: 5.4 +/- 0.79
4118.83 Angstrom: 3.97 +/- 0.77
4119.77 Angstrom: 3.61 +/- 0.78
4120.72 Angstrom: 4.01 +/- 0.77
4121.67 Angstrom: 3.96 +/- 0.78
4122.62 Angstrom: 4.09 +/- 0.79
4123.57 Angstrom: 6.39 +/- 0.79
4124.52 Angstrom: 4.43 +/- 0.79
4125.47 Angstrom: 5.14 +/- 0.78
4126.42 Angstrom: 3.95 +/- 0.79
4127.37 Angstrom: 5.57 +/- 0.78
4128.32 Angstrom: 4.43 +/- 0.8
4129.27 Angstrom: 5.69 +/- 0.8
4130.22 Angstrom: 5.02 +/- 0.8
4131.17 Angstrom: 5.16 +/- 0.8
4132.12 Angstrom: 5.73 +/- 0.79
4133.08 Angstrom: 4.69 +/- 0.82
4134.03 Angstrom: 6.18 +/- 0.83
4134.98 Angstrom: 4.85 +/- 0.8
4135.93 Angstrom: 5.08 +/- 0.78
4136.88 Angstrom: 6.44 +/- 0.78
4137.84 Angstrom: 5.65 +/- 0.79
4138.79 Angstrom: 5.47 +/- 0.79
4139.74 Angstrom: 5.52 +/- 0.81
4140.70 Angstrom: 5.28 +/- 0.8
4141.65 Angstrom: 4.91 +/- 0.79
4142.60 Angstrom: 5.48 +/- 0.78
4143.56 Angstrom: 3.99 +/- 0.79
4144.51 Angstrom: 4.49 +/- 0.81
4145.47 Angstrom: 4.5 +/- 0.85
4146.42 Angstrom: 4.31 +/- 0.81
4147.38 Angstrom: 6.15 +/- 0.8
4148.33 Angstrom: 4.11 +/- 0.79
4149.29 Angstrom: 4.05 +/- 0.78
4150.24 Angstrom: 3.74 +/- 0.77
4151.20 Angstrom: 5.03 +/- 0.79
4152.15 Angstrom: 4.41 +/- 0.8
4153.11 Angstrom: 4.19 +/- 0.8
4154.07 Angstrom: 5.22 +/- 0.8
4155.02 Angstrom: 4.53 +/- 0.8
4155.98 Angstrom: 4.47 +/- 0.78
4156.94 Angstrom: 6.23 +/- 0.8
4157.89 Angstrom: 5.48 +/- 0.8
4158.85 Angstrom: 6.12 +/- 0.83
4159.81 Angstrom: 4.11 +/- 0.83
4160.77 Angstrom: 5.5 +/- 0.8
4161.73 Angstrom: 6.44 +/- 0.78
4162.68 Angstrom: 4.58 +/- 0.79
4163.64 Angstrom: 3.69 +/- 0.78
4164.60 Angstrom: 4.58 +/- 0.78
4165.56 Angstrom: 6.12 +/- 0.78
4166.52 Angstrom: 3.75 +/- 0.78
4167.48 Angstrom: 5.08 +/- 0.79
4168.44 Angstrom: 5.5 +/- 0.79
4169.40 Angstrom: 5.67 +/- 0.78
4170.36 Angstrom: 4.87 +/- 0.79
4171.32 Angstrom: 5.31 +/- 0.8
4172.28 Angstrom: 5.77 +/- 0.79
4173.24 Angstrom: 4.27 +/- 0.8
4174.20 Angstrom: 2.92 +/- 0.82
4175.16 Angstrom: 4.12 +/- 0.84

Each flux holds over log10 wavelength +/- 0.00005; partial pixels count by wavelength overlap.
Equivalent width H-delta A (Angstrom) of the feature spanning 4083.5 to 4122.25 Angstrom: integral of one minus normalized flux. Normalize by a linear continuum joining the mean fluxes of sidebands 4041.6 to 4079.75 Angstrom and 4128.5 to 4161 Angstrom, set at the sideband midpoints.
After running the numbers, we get 5.1 Angstrom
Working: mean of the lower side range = 4.89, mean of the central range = 4.32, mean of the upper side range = 5.04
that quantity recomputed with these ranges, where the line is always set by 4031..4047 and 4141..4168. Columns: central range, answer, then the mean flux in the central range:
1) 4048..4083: 1.9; 4.84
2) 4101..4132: 2.9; 4.5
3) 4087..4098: 1.4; 4.39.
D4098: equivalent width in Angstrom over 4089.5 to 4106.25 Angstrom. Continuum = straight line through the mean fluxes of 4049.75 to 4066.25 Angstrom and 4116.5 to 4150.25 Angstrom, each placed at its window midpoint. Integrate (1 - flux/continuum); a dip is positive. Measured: 2.7 Angstrom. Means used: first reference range 4.96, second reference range 4.92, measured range 4.14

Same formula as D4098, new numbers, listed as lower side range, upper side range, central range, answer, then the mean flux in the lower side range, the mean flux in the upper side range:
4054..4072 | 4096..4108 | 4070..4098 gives -1.38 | 4.82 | 4.1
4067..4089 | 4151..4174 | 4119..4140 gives -0.52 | 4.73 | 5.01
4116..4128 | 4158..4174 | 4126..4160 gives -1.46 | 4.59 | 5.06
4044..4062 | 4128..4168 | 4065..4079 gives 1.27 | 5.14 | 5.01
